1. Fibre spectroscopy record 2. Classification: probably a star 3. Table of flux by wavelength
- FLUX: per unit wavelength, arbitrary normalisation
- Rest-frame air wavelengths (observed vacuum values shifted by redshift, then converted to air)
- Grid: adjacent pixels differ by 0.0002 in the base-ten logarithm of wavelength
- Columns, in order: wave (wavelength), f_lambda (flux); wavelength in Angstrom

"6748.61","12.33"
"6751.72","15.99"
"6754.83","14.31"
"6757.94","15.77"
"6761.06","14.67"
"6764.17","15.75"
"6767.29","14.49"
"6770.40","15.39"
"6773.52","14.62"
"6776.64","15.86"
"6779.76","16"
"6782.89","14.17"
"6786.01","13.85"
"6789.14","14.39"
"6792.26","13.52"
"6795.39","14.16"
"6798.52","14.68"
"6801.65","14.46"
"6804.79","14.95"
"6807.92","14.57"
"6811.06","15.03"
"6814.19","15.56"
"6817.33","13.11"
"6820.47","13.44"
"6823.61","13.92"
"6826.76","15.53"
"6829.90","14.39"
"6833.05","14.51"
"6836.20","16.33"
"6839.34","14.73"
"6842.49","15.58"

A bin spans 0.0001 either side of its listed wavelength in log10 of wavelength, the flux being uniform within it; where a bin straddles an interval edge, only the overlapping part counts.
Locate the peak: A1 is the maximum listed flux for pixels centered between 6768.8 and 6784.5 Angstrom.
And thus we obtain 16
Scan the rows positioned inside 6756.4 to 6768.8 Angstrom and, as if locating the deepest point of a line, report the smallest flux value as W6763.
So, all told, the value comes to 14.49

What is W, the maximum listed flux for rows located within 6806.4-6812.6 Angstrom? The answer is 15.03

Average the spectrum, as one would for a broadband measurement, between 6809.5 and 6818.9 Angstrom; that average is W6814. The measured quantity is 14.6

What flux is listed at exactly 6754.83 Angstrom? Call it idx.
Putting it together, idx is 14.31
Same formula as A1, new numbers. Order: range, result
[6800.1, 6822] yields 15.56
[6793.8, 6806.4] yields 14.95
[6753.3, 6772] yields 15.77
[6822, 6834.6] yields 15.53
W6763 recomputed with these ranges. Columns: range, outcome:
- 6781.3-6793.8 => 13.52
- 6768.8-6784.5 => 14.17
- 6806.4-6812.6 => 14.57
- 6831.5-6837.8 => 14.51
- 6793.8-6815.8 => 14.16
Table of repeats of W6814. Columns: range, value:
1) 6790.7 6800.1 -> 14.1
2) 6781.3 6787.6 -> 14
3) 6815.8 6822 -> 13.3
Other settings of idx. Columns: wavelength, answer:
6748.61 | 12.33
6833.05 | 14.51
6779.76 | 16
